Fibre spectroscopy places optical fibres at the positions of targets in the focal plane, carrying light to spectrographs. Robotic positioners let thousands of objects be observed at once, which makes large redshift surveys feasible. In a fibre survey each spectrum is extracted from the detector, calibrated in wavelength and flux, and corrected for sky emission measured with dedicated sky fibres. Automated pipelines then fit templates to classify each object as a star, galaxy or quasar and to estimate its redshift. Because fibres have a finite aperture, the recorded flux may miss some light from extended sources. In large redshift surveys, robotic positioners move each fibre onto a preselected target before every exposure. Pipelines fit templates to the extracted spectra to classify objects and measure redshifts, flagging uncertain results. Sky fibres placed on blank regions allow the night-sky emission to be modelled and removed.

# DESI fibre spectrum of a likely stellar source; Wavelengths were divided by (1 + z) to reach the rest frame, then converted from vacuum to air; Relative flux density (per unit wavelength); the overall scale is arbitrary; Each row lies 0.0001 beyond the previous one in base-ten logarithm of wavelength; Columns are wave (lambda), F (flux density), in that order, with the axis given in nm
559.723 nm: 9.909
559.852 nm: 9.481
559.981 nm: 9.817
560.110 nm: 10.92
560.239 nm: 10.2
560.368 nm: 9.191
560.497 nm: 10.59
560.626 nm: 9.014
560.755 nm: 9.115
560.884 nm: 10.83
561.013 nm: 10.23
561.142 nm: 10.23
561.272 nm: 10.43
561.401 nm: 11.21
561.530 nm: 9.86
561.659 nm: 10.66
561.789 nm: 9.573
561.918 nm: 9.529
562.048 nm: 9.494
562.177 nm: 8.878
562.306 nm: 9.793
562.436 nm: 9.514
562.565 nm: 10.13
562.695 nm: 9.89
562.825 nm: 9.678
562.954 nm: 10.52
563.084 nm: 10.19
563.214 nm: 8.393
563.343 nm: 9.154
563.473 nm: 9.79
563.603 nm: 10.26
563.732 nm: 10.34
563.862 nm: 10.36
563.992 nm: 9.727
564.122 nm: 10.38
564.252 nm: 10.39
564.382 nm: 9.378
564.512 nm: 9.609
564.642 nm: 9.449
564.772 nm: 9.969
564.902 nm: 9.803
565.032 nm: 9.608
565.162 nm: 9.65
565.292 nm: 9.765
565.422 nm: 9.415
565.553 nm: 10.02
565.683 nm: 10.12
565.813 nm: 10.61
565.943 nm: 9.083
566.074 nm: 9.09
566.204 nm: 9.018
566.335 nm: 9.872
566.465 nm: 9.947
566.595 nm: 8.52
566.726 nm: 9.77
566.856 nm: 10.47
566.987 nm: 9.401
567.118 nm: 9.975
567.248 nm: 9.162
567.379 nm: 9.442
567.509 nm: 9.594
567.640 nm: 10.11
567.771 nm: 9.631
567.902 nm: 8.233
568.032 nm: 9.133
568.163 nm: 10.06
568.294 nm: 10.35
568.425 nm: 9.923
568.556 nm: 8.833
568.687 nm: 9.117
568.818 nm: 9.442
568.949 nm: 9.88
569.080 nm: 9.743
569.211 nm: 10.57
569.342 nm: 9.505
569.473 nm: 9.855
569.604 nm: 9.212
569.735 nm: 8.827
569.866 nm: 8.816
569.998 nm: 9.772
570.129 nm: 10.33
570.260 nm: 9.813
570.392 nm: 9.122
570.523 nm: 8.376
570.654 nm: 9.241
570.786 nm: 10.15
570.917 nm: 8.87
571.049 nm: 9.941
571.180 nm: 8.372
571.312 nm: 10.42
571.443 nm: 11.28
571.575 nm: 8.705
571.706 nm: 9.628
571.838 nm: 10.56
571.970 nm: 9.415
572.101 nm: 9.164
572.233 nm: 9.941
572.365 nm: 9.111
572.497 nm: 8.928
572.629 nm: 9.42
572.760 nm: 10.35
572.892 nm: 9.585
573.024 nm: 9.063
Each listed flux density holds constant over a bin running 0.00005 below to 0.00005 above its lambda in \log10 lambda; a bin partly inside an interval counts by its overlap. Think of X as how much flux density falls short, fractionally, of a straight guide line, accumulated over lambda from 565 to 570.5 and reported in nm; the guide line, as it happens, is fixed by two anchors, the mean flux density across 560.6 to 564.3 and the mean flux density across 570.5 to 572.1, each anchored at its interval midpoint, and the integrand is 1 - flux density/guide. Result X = 0.08 nm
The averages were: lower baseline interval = 9.92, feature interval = 9.58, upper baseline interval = 9.6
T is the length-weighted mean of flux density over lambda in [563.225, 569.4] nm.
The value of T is 9.68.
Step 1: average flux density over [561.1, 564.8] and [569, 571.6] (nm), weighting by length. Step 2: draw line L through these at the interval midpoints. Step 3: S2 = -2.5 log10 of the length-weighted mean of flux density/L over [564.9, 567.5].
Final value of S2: 0.01 mag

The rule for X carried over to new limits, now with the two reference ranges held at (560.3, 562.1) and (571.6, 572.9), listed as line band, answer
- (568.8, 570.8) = 0.03 nm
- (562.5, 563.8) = 0.01 nm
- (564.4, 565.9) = 0.01 nm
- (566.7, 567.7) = 0.00 nm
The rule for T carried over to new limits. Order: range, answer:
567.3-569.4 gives 9.59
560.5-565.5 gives 9.86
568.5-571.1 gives 9.47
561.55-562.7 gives 9.71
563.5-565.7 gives 9.89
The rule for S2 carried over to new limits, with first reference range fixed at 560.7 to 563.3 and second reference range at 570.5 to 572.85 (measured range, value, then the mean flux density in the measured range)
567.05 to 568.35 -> 0.02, 9.56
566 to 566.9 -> 0.03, 9.5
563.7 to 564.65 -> -0.01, 9.96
